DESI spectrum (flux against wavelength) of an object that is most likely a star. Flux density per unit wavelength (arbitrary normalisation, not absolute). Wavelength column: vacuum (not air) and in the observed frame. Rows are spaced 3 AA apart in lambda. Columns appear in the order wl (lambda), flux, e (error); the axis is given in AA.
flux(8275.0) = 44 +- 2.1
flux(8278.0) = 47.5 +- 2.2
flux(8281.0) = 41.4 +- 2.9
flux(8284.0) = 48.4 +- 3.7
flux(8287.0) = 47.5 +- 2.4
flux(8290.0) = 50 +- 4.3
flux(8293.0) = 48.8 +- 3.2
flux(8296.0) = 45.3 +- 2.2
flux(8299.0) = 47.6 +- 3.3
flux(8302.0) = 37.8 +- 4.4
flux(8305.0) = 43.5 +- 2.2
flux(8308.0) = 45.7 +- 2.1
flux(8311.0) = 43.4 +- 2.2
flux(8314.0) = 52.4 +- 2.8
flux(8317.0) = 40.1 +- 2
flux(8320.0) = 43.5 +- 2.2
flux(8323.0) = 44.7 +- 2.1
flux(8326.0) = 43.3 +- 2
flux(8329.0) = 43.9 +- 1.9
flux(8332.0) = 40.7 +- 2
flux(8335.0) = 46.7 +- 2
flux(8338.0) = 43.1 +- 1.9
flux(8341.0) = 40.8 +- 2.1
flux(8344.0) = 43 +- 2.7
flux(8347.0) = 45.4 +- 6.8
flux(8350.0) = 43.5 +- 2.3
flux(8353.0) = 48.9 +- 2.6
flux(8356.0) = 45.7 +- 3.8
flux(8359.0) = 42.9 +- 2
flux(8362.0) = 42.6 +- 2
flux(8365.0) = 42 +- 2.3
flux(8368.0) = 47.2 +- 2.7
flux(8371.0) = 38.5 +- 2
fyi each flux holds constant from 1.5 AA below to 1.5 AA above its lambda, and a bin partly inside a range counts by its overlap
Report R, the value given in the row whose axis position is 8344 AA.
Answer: 43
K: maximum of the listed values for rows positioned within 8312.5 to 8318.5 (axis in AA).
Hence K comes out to 52.4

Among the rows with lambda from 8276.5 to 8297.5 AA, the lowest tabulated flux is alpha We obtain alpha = 41.4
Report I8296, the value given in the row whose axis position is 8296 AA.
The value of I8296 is 45.3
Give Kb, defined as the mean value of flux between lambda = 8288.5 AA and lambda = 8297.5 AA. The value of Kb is 48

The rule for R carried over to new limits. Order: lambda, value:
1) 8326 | 43.3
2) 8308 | 45.7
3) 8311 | 43.4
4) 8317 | 40.1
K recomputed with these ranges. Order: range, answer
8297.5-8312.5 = 47.6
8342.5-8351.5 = 45.4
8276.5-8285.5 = 48.4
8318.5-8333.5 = 44.7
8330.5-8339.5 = 46.7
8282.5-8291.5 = 50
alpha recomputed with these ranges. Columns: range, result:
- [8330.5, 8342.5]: 40.7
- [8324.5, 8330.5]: 43.3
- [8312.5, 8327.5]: 40.1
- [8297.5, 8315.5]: 37.8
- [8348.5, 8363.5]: 42.6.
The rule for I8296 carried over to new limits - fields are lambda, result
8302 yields 37.8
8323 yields 44.7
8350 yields 43.5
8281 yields 41.4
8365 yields 42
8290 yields 50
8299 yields 47.6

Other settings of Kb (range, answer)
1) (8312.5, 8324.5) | 45.2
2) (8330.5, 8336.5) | 43.7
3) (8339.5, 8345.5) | 41.9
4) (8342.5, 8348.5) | 44.2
